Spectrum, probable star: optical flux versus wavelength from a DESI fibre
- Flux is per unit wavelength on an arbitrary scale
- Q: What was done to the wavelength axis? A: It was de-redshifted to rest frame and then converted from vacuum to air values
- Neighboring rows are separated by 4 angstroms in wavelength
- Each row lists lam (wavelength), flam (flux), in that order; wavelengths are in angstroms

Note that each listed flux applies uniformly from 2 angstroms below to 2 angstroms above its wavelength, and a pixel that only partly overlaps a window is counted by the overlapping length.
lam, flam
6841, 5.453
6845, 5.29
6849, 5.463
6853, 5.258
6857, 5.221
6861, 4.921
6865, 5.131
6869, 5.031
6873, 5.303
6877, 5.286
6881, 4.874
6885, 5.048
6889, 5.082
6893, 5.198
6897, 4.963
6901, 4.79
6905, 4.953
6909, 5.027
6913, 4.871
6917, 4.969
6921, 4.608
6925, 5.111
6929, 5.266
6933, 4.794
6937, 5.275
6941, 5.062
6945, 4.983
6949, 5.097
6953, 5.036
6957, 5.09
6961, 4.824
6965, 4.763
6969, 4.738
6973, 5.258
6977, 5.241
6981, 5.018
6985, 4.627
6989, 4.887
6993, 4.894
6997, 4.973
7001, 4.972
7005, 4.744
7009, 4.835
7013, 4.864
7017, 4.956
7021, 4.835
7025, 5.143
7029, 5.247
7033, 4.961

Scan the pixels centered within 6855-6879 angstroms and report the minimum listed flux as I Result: 4.921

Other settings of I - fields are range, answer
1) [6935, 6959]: 4.983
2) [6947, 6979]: 4.738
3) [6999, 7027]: 4.744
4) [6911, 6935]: 4.608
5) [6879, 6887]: 4.874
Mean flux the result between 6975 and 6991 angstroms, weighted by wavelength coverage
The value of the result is 4.94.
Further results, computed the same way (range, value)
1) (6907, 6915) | 4.95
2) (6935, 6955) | 5.09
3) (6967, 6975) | 5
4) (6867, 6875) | 5.17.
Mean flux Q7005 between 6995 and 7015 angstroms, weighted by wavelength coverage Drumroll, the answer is 4.88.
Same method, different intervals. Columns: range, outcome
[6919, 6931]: 5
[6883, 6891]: 5.06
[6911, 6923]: 4.82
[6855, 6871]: 5.08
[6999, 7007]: 4.86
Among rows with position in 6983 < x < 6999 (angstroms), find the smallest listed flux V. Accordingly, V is 4.627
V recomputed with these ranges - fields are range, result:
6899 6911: 4.79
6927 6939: 4.794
